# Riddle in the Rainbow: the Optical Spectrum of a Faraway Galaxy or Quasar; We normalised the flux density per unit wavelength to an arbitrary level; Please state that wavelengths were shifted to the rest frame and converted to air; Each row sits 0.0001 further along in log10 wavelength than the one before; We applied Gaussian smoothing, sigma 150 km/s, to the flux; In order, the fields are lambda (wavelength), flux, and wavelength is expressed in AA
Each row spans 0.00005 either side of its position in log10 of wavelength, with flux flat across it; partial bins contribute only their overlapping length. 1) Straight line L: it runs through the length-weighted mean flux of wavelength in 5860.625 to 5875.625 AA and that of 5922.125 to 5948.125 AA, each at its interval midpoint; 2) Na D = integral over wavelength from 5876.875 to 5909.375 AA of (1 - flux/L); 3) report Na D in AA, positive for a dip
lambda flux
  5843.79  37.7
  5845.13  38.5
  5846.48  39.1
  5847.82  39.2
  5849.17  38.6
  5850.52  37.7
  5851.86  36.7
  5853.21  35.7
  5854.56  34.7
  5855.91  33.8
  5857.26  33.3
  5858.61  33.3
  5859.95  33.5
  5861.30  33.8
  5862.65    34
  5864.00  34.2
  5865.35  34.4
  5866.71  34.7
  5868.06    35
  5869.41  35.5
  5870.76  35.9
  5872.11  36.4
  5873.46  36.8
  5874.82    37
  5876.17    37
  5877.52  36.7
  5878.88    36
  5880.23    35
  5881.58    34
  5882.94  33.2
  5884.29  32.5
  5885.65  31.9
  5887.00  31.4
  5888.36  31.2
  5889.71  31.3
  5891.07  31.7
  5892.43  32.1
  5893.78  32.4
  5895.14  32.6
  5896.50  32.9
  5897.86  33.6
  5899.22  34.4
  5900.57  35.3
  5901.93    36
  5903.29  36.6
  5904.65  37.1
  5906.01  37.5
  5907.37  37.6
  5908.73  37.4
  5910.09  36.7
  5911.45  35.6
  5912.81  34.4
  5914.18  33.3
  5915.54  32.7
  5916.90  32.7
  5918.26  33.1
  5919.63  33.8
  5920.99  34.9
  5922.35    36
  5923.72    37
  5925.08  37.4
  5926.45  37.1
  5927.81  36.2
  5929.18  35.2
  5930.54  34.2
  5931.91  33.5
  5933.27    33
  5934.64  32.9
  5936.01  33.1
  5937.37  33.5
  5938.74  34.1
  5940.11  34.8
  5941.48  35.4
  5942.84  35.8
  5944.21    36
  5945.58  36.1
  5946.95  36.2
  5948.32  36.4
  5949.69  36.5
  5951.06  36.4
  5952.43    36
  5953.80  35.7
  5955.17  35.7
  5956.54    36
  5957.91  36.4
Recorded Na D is 0.9 AA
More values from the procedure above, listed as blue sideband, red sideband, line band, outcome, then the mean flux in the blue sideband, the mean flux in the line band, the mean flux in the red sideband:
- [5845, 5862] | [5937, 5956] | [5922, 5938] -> 0.4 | 35.9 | 34.9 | 35.7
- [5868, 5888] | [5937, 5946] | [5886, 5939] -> 1.0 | 34.9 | 34.4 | 35.1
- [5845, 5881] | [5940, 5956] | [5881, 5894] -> 1.3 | 35.8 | 32.2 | 36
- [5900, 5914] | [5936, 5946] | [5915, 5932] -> 0.3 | 36.3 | 35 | 35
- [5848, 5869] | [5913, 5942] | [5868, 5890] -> 0.2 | 35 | 34.6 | 34.5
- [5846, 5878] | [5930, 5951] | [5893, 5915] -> 0.0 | 35.7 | 35.2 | 34.8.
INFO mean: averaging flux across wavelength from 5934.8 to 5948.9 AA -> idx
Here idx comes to 35.1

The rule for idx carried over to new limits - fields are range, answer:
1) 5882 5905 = 33.3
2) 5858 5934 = 34.6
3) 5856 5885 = 34.8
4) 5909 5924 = 34.6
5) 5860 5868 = 34.2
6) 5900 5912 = 36.7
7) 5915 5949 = 34.9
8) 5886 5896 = 31.8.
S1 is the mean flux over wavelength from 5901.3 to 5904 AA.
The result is 36.3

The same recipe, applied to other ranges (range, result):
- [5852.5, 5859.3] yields 34.2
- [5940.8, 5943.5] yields 35.7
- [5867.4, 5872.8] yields 35.8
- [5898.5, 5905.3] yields 35.9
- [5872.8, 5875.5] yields 36.8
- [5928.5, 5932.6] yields 34.4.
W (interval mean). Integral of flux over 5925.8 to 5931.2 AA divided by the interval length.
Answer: 35.7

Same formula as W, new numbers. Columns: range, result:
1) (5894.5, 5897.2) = 32.7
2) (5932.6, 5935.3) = 32.9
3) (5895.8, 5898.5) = 33.2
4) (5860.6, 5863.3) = 33.9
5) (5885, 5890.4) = 31.5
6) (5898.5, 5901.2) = 34.9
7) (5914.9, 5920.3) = 33.1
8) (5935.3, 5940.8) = 33.9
